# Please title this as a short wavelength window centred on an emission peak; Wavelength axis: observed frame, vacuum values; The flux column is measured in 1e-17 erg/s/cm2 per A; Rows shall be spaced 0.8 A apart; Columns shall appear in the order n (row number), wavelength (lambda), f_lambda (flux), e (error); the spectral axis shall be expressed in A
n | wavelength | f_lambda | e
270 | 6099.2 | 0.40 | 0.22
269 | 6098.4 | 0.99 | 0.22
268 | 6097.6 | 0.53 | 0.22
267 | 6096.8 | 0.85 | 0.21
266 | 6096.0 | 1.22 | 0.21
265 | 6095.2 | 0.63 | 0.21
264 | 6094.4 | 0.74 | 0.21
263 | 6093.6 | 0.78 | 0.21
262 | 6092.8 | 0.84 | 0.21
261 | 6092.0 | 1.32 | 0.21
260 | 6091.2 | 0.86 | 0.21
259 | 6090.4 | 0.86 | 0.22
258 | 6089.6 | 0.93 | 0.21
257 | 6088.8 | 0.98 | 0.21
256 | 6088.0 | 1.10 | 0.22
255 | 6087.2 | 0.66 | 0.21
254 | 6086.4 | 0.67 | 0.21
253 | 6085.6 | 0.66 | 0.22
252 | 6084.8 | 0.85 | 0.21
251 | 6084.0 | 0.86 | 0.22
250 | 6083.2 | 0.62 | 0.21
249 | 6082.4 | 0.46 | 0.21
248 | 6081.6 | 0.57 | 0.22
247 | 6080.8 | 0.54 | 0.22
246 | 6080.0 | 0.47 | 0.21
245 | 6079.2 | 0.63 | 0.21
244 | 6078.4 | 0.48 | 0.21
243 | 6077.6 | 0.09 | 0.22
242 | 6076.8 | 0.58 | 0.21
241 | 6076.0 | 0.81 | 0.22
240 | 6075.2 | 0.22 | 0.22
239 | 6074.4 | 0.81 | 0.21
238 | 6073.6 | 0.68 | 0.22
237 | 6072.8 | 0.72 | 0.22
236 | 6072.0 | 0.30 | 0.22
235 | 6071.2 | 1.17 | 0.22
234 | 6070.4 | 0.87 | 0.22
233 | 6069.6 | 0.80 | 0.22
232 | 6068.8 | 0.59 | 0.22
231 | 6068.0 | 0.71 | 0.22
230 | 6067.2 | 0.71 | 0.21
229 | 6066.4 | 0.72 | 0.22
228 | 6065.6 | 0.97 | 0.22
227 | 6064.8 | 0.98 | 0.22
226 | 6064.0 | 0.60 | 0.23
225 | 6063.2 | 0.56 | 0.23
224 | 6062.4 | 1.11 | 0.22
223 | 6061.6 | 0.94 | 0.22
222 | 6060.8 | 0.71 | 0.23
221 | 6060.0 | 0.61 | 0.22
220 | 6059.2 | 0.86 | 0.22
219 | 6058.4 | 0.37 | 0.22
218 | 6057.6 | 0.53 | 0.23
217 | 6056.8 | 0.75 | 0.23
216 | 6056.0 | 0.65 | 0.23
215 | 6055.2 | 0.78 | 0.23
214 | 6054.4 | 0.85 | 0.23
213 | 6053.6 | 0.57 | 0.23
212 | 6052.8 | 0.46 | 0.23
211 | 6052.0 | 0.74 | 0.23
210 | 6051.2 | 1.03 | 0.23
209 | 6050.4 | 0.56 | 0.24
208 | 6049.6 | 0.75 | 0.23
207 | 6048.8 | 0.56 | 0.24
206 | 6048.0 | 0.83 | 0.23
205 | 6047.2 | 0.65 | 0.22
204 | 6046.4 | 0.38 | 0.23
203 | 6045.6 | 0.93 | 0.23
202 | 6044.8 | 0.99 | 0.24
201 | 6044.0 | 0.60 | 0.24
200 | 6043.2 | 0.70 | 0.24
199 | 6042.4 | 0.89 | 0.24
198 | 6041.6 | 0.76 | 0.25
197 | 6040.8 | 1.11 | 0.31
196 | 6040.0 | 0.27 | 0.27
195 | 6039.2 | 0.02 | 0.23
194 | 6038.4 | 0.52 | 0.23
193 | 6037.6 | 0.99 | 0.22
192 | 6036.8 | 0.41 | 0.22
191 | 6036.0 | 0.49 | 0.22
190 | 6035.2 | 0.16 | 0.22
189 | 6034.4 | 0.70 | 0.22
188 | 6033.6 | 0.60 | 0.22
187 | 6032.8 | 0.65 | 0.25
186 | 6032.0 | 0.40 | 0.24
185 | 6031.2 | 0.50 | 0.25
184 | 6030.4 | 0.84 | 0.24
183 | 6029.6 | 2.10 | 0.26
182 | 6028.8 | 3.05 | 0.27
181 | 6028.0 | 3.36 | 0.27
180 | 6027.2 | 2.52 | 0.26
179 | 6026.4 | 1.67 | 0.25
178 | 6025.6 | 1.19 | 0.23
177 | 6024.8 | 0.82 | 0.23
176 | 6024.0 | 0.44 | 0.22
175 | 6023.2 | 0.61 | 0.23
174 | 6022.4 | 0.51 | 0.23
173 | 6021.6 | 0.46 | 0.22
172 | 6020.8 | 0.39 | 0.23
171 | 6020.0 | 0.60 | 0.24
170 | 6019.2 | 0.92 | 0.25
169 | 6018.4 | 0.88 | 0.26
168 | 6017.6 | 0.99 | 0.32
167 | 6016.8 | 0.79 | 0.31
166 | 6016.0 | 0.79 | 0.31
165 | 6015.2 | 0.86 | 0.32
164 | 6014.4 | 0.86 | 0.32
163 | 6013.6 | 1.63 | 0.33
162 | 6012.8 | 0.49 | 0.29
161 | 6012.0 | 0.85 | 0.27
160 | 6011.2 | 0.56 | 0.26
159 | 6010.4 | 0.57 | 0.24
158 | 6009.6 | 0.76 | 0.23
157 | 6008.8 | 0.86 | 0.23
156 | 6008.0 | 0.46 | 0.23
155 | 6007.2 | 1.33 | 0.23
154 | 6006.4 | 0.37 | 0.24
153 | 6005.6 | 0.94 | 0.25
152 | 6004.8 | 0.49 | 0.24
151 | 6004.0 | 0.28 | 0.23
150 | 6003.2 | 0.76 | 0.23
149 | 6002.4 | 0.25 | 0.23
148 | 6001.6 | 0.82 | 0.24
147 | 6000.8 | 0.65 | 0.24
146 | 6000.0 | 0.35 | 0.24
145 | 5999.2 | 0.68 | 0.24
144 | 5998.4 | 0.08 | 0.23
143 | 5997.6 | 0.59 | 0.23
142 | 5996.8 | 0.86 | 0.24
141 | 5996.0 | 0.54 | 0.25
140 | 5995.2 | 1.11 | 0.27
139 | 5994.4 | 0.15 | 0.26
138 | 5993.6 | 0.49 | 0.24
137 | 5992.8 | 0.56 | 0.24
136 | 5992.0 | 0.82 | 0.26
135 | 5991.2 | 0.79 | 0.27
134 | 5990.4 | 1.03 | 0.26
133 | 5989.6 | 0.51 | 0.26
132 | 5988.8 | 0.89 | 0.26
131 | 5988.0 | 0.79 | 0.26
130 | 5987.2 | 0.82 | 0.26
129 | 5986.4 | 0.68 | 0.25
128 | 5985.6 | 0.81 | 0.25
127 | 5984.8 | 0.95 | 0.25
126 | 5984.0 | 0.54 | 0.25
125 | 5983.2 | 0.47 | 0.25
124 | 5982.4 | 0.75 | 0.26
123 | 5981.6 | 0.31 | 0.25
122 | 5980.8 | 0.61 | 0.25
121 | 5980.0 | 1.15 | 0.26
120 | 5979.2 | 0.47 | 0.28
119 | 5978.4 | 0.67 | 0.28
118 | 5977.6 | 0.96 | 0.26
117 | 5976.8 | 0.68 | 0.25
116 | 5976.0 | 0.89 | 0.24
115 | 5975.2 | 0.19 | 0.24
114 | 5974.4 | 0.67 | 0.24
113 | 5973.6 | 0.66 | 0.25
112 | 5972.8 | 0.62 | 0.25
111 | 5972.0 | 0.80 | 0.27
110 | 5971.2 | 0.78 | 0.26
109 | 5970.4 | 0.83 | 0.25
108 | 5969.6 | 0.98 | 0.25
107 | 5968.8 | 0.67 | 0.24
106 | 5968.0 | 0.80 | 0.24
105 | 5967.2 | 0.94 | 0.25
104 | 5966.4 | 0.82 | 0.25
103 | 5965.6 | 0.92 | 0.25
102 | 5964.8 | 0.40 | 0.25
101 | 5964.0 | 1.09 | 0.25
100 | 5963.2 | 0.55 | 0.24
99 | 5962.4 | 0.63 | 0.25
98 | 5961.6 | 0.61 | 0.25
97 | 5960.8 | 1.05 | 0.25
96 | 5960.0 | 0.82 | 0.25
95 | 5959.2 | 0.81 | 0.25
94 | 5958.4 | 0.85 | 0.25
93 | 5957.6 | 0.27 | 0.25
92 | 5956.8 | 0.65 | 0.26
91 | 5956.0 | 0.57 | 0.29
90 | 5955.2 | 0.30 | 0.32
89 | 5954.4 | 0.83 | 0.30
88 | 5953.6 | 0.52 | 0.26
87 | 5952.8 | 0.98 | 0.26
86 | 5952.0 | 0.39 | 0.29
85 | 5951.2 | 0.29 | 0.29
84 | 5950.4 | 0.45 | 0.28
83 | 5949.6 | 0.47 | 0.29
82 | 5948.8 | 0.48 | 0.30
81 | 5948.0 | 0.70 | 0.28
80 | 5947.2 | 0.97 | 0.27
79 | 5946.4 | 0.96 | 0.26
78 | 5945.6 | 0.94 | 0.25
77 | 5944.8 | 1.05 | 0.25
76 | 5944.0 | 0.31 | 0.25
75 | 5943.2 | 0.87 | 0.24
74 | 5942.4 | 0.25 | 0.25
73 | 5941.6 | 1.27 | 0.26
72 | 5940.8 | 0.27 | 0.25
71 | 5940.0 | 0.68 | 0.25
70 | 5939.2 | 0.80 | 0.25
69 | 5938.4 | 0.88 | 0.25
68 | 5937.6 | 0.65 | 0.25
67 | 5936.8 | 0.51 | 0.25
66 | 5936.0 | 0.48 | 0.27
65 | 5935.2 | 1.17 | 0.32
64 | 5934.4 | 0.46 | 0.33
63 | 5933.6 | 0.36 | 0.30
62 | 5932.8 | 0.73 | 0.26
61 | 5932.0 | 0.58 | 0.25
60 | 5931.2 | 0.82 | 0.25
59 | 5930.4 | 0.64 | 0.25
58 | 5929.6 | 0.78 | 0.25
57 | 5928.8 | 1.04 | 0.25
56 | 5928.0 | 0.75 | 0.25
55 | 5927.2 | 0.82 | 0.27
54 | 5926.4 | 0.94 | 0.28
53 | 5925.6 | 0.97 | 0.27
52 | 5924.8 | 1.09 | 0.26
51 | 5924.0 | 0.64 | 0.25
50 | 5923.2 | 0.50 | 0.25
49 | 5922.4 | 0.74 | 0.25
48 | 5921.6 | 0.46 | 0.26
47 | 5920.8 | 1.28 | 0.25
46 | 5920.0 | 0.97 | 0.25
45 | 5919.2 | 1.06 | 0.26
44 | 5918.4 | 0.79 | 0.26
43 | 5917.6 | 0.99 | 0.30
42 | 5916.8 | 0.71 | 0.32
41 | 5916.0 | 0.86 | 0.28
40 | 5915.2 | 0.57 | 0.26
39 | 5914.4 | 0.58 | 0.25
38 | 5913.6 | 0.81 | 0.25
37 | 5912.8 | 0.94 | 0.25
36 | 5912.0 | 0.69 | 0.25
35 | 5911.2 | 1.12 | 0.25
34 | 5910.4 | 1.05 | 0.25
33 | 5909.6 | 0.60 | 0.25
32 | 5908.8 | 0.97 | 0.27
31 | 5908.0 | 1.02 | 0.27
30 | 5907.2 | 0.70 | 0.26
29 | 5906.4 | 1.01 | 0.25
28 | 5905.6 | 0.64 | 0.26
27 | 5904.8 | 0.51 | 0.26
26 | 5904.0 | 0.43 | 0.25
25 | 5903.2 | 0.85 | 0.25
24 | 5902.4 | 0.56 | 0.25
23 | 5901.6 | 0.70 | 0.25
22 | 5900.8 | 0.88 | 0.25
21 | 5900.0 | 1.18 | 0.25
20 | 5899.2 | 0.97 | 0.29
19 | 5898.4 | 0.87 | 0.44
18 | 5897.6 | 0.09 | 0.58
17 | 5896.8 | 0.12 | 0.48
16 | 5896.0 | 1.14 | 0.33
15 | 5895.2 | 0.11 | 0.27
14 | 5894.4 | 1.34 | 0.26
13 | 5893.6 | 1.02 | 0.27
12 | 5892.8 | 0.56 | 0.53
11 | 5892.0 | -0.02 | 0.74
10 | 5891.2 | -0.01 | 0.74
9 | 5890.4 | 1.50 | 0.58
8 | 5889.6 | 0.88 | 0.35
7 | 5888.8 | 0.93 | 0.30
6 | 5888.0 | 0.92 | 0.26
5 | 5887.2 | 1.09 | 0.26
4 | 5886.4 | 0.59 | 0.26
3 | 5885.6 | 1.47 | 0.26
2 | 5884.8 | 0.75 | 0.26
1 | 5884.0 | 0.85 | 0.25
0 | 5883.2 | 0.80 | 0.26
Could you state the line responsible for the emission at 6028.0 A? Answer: H-beta 4861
